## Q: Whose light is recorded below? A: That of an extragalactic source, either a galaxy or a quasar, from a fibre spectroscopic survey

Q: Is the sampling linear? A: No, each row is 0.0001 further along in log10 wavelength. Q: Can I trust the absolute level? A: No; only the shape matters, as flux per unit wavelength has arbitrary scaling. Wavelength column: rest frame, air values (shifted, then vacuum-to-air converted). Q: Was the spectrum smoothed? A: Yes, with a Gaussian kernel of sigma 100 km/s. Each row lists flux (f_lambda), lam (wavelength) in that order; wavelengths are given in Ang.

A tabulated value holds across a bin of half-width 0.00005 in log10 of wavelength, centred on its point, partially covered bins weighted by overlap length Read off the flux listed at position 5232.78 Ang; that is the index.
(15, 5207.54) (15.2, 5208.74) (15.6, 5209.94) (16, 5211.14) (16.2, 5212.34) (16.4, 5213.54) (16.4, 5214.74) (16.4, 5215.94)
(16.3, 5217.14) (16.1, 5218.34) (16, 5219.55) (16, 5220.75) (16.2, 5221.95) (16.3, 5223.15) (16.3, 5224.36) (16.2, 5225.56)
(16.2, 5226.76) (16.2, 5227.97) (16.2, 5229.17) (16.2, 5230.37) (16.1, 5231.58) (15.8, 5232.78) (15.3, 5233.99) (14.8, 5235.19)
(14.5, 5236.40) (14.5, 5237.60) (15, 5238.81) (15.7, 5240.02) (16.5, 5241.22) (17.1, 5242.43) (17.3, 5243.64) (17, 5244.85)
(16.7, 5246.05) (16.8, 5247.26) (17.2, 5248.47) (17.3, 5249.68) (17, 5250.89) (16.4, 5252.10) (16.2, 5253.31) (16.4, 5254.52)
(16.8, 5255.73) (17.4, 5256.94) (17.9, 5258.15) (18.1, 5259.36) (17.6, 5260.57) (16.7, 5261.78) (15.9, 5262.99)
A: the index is 15.8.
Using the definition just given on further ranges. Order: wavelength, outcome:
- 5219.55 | 16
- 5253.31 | 16.2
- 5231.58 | 16.1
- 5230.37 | 16.2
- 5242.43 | 17.1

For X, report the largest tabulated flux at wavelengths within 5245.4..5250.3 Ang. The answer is 17.3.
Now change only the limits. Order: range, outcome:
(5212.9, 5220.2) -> 16.4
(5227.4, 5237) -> 16.2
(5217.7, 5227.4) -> 16.3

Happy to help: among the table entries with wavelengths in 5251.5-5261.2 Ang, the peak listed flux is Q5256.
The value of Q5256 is 18.1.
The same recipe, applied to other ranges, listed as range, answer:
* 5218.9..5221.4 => 16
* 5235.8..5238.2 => 14.5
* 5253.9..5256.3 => 16.8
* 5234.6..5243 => 17.1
